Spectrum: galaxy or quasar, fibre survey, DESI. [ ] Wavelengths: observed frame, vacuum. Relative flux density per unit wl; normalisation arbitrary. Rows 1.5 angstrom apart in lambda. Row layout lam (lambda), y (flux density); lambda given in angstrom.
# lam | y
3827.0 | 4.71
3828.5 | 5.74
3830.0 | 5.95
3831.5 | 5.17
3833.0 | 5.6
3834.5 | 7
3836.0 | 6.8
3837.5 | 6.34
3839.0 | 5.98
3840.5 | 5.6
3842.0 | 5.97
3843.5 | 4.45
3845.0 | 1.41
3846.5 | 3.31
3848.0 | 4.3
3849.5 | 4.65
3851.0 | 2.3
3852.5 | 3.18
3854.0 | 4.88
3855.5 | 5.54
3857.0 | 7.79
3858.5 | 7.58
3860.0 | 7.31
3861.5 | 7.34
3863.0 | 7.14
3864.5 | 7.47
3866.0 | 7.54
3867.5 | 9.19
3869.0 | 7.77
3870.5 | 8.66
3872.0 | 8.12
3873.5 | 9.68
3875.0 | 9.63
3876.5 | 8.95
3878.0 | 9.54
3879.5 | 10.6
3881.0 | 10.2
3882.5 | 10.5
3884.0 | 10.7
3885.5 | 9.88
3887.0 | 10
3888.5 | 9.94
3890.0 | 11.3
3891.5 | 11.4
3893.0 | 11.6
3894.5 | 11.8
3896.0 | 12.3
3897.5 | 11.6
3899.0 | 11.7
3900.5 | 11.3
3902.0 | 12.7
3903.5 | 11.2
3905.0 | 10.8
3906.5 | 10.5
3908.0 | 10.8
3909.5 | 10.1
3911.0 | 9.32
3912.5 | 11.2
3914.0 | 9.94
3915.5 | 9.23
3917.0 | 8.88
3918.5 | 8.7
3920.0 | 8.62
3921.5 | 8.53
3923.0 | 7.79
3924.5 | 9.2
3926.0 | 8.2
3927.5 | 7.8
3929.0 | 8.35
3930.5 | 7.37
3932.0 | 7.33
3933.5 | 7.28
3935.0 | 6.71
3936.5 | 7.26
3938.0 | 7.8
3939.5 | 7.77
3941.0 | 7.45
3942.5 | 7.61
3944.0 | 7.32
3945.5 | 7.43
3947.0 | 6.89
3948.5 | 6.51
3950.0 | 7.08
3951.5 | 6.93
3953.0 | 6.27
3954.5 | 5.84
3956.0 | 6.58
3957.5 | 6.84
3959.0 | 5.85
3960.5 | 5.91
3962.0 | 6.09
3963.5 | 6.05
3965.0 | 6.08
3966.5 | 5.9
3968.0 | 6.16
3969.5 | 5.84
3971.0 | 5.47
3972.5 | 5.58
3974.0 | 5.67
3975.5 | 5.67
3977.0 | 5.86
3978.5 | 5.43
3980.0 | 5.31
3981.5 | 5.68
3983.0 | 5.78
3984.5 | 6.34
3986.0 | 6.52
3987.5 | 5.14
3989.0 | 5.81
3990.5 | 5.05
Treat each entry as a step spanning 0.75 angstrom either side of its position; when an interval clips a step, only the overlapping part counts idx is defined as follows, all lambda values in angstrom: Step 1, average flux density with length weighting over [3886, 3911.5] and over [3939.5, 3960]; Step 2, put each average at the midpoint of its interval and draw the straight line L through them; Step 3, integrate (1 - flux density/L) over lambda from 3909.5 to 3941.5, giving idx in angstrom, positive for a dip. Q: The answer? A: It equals 1.8 angstrom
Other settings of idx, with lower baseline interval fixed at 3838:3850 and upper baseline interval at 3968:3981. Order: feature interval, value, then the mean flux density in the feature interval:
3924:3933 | -4.7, 7.99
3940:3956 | -4.5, 6.93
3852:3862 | -3.6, 6.28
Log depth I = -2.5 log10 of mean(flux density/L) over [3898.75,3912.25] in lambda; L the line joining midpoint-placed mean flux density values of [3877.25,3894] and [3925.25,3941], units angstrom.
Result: -0.17 mag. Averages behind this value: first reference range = 10.5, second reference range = 7.58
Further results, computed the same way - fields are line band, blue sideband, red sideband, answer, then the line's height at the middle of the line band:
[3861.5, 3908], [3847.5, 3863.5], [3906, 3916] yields -0.25 mag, 8.03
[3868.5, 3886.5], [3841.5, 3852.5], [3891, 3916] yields -0.24 mag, 7.65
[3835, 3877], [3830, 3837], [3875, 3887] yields 0.26 mag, 7.97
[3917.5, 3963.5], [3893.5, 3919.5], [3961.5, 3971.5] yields 0.10 mag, 8.01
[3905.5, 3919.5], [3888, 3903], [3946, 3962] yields 0.03 mag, 10.1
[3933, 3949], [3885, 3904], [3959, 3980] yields 0.09 mag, 7.9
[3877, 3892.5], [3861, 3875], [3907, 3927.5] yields -0.21 mag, 8.55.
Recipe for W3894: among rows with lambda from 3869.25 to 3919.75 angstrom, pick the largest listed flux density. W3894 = 12.7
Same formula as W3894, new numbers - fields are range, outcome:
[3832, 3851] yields 7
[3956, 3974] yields 6.84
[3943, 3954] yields 7.43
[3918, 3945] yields 9.2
